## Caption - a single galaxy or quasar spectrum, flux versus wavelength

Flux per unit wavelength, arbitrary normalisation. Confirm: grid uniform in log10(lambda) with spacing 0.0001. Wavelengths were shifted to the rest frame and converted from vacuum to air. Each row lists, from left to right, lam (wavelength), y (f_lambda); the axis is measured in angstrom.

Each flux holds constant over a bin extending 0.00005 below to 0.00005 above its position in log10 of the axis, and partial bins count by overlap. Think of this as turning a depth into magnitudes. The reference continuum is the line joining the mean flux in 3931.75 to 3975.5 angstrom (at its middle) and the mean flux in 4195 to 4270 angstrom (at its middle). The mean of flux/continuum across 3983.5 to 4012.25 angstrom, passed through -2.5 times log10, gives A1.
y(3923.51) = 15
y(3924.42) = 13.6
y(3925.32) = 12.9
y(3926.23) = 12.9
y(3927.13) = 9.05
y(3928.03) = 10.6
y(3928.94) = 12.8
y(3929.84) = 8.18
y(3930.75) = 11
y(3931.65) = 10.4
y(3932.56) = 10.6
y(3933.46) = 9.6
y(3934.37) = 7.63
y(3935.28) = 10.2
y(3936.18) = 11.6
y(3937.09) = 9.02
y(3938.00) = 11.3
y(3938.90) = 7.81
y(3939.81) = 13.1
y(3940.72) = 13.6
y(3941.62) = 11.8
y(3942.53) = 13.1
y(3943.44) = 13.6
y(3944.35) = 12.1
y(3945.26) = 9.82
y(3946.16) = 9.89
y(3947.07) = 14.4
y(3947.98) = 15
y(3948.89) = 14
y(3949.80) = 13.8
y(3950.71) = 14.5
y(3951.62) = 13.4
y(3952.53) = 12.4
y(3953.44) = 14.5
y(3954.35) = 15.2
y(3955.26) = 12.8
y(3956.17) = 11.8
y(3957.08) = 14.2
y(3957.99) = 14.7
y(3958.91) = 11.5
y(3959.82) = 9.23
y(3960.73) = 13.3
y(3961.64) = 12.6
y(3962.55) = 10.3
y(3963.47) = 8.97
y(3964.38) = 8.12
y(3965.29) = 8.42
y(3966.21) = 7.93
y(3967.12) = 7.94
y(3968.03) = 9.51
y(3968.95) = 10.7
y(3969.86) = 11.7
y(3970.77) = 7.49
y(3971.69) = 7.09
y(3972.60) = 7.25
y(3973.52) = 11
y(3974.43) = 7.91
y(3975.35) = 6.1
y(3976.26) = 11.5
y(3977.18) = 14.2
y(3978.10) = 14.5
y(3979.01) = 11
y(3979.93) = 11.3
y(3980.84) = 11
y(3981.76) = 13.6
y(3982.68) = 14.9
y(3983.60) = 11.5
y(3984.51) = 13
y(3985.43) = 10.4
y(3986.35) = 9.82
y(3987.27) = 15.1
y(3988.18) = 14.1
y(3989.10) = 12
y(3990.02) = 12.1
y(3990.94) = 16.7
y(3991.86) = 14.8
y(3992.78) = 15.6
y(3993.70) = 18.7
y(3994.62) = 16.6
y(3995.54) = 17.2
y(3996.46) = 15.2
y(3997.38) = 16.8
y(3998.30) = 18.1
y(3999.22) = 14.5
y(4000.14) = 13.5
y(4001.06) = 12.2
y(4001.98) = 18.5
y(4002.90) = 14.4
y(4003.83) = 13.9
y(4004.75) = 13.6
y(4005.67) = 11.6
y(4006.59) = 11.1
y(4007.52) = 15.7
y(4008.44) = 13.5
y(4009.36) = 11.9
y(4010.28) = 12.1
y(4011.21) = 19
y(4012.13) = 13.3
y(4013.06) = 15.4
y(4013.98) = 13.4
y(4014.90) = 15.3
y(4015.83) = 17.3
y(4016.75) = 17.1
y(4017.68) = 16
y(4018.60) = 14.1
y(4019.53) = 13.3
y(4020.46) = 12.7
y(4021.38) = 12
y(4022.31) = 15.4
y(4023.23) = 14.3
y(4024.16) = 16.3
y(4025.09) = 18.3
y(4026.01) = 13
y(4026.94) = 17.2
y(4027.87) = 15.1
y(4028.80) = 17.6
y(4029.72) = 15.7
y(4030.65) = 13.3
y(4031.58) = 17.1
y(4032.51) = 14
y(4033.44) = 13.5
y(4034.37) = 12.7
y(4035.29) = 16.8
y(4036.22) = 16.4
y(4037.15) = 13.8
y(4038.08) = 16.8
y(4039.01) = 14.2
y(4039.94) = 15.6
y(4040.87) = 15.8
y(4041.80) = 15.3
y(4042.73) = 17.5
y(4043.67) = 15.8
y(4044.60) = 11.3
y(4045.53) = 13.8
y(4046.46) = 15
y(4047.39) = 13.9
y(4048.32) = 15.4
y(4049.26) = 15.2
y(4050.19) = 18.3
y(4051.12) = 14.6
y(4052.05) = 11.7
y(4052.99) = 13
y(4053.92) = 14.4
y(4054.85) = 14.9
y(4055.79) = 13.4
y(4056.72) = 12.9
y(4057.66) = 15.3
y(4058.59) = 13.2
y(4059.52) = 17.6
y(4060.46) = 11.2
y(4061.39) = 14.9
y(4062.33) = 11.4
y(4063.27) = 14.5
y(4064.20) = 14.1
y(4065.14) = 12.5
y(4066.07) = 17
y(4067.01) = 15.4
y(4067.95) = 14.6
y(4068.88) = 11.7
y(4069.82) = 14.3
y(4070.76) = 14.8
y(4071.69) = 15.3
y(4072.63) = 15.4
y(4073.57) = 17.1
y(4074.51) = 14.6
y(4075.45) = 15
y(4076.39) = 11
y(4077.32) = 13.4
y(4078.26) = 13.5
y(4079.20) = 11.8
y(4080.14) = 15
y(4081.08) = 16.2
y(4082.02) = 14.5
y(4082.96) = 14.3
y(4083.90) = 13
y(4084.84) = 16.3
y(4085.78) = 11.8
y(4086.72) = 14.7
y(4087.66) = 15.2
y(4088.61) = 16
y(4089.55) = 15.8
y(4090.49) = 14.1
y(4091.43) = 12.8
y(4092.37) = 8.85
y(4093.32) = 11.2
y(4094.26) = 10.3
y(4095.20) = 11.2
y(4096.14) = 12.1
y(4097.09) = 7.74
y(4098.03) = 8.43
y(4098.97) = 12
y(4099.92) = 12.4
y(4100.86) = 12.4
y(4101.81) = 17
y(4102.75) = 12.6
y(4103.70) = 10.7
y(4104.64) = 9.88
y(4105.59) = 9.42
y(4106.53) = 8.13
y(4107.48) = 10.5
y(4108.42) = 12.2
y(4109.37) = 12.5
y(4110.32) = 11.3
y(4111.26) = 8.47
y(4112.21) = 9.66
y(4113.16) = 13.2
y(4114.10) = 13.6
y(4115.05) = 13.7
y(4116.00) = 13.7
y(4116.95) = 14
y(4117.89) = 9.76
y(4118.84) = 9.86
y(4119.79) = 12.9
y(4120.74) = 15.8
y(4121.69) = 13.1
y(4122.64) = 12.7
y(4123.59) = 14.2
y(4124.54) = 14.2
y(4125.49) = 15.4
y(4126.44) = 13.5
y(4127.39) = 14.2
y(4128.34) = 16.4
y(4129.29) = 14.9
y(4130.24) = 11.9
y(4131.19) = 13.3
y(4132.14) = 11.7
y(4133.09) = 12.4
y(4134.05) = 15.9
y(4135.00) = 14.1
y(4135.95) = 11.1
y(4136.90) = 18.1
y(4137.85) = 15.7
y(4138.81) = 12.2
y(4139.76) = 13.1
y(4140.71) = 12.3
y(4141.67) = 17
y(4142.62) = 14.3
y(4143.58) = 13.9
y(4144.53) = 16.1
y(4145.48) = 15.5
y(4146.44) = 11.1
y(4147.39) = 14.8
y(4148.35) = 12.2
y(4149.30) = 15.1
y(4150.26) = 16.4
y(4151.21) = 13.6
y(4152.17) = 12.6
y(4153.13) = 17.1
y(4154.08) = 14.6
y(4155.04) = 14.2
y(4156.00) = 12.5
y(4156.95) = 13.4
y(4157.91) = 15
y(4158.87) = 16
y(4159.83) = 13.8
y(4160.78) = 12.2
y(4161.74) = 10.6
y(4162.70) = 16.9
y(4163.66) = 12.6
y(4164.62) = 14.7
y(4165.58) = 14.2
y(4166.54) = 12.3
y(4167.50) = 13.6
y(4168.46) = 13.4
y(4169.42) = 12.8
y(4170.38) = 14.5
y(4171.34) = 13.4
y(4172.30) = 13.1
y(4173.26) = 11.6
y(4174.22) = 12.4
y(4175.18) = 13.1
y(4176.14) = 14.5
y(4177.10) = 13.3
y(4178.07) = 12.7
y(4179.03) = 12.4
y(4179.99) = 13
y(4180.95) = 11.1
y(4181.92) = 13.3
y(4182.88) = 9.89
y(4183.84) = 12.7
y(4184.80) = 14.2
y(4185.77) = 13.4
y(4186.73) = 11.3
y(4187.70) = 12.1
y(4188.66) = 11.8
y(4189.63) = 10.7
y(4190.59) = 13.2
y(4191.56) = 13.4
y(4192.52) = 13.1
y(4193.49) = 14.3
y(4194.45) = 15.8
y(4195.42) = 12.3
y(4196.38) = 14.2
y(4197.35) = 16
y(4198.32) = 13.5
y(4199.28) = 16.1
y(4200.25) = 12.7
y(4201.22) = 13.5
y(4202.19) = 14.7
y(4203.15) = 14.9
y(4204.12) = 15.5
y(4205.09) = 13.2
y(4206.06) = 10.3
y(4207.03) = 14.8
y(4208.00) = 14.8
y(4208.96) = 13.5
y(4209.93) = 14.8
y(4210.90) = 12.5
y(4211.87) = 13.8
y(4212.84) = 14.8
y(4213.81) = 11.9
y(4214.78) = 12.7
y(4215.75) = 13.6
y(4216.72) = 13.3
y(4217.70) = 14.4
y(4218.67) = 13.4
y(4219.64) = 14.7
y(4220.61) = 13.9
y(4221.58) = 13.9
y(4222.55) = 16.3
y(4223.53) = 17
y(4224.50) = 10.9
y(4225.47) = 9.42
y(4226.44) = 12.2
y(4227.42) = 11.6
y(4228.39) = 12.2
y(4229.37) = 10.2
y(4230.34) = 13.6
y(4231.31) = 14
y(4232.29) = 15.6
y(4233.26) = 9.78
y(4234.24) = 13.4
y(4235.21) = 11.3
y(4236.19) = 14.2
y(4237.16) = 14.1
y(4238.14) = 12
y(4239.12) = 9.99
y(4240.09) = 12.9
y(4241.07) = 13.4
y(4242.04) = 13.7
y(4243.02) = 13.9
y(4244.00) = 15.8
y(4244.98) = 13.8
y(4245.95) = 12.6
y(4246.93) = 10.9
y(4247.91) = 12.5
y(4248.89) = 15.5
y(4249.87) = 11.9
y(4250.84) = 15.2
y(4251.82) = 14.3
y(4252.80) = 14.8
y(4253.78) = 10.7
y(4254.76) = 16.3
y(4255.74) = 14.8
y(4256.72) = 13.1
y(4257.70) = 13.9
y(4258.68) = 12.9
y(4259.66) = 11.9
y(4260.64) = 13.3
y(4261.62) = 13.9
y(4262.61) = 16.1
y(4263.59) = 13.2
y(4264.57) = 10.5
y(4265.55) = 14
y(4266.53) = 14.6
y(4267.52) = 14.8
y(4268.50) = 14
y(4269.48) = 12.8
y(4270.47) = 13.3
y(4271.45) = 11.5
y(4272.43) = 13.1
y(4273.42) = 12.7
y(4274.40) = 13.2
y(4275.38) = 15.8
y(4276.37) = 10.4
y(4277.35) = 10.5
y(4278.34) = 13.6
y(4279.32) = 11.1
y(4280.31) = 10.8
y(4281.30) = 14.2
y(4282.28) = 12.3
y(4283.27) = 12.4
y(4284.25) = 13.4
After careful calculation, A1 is -0.238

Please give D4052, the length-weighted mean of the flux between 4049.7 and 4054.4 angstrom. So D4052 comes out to 14.4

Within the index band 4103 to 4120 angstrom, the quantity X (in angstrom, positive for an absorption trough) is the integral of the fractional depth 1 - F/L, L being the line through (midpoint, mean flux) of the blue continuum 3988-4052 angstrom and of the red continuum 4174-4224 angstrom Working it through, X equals 3.5 angstrom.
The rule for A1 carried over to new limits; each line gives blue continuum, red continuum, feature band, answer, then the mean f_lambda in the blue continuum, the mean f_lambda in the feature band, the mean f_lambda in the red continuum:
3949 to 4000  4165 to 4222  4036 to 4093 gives -0.127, 12.4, 14.4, 13.4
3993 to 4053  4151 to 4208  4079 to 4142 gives 0.097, 15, 12.9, 13.4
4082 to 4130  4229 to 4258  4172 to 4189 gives 0.035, 12.6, 12.6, 13.3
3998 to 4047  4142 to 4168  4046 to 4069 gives 0.024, 14.8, 14.3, 14.1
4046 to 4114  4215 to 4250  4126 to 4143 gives -0.064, 13.2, 14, 13.1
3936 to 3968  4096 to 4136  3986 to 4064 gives -0.213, 11.8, 14.7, 12.4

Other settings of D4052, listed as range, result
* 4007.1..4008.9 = 14.6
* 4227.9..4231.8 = 12.5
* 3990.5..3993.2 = 15.7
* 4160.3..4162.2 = 11.5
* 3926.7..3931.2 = 10.3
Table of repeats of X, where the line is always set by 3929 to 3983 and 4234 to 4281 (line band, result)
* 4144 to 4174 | -3.1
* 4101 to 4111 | 0.7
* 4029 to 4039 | -2.8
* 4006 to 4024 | -4.2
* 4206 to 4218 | -0.6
